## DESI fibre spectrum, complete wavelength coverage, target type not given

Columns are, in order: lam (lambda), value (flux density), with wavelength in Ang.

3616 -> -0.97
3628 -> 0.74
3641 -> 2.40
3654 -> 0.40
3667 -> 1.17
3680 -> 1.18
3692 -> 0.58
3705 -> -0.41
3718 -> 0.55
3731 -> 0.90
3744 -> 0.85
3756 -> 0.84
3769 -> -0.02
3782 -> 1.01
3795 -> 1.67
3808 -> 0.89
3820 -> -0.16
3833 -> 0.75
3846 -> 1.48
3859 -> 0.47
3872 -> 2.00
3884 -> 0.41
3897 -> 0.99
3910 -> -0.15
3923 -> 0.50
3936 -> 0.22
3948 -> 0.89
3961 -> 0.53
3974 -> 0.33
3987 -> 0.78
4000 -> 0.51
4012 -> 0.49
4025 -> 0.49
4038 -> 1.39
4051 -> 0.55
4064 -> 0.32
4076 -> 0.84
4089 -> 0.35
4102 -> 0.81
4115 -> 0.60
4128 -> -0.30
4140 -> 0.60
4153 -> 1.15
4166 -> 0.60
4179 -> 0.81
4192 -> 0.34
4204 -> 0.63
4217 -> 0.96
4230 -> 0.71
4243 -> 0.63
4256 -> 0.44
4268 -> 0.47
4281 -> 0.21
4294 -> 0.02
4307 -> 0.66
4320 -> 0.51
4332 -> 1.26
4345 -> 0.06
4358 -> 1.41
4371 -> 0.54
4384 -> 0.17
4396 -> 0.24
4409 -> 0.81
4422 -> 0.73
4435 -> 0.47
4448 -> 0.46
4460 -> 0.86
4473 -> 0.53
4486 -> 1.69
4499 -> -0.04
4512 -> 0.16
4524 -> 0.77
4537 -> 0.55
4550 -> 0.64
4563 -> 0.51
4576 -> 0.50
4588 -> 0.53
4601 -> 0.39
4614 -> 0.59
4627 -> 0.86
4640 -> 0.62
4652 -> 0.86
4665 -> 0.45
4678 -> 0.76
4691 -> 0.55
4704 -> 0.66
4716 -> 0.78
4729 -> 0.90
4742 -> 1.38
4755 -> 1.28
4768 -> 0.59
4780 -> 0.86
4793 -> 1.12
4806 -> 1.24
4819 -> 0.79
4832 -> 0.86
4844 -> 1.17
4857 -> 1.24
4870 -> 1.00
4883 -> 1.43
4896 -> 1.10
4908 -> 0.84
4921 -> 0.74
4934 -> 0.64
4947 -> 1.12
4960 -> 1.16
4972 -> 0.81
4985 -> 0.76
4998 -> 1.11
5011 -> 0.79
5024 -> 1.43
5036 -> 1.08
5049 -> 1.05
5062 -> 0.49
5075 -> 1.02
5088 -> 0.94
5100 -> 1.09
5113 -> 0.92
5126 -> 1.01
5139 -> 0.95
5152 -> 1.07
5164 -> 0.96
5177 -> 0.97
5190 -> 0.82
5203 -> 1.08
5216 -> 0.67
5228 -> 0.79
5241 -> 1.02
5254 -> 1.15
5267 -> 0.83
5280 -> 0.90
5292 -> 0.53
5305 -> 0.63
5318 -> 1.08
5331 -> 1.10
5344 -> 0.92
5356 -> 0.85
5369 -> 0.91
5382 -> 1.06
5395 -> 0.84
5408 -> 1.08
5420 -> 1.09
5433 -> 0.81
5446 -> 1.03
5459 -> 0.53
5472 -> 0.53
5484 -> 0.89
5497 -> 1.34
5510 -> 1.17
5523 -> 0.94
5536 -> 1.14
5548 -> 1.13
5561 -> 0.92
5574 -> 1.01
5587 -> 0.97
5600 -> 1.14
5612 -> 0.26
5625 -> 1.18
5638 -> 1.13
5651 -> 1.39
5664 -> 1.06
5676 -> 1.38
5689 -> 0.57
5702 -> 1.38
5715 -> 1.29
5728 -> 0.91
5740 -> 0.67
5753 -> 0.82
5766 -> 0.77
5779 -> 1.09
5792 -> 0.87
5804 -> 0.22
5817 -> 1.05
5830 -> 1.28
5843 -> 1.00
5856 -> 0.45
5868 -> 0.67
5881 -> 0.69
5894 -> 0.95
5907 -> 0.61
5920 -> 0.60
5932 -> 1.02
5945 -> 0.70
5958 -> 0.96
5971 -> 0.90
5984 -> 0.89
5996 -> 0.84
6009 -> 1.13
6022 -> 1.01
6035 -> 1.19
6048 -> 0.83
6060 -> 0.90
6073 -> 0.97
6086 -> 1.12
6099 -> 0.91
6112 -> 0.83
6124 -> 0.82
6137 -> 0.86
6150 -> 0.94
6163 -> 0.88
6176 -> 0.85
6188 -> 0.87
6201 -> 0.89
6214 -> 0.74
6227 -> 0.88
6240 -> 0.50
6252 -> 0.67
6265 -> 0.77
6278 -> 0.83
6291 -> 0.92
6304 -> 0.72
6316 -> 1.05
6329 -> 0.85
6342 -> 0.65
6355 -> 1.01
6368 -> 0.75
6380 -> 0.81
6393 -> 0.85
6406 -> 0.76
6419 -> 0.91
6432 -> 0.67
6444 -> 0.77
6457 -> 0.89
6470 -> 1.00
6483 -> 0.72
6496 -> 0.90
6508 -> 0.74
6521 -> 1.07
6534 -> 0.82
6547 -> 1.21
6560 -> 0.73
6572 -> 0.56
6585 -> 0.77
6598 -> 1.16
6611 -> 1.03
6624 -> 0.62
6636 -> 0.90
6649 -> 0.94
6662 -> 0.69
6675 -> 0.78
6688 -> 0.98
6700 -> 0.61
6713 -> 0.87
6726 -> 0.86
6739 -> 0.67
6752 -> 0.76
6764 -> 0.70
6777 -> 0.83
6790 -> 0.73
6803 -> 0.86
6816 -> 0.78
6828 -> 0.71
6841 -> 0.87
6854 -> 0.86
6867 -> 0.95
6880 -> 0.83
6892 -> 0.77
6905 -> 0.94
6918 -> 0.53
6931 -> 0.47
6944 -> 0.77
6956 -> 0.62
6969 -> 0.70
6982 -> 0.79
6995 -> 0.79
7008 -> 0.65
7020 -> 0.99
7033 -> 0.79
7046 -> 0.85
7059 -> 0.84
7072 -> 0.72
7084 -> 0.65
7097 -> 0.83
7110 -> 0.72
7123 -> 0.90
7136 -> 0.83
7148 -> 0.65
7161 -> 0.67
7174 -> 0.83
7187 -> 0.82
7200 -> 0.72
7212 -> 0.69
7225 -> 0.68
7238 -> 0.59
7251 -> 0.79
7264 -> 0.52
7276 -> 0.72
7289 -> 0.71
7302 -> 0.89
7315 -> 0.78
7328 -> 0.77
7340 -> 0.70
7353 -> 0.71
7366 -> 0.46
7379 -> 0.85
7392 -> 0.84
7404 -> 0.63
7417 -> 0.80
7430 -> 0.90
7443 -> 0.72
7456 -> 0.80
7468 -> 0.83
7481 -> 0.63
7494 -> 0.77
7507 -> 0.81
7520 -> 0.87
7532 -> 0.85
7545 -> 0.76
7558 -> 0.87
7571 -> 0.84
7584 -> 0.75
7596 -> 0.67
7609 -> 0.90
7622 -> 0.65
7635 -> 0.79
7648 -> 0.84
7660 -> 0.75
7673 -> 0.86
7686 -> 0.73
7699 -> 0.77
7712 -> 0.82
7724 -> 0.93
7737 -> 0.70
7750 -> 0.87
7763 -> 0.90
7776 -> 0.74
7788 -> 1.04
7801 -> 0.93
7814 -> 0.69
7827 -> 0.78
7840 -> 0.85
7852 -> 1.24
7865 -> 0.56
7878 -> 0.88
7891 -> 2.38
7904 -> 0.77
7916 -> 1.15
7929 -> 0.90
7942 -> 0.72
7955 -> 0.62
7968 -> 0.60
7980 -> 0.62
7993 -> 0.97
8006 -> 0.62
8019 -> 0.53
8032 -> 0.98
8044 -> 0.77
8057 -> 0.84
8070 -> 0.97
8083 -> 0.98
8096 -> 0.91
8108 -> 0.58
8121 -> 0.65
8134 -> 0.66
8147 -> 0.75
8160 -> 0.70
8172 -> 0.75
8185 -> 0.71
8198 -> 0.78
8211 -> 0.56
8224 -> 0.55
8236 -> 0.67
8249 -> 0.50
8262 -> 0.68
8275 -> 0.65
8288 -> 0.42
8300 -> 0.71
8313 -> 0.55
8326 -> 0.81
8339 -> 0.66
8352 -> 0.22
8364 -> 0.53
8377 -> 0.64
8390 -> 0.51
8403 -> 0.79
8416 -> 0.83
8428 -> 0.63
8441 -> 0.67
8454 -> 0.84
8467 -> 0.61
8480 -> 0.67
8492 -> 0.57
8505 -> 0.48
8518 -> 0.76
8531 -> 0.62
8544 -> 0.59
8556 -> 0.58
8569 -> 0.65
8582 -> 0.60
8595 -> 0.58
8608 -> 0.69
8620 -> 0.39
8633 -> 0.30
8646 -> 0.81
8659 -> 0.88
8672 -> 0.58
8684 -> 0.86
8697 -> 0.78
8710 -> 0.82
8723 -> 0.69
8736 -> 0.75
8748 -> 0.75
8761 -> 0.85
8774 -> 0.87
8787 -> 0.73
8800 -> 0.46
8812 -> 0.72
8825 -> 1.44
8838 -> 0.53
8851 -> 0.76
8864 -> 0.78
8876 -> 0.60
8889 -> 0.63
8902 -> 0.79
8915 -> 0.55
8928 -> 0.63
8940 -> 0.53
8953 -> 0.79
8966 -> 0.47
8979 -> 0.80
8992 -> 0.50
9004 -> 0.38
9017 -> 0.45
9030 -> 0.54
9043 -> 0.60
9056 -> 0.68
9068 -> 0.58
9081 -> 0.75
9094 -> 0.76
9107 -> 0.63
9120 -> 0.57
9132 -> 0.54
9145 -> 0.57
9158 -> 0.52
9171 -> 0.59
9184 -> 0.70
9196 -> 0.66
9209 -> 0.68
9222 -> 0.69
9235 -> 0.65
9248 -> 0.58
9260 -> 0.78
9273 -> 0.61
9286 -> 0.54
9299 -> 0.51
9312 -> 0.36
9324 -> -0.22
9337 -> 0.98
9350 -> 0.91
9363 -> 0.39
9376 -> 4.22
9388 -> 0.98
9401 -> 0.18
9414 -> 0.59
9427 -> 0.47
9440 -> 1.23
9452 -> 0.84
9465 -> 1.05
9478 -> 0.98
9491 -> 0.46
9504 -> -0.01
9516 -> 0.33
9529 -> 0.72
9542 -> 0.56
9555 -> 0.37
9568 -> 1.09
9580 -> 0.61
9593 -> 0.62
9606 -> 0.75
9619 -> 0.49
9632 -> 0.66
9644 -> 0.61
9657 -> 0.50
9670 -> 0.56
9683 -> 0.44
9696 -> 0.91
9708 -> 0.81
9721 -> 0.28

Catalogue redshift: 0.20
